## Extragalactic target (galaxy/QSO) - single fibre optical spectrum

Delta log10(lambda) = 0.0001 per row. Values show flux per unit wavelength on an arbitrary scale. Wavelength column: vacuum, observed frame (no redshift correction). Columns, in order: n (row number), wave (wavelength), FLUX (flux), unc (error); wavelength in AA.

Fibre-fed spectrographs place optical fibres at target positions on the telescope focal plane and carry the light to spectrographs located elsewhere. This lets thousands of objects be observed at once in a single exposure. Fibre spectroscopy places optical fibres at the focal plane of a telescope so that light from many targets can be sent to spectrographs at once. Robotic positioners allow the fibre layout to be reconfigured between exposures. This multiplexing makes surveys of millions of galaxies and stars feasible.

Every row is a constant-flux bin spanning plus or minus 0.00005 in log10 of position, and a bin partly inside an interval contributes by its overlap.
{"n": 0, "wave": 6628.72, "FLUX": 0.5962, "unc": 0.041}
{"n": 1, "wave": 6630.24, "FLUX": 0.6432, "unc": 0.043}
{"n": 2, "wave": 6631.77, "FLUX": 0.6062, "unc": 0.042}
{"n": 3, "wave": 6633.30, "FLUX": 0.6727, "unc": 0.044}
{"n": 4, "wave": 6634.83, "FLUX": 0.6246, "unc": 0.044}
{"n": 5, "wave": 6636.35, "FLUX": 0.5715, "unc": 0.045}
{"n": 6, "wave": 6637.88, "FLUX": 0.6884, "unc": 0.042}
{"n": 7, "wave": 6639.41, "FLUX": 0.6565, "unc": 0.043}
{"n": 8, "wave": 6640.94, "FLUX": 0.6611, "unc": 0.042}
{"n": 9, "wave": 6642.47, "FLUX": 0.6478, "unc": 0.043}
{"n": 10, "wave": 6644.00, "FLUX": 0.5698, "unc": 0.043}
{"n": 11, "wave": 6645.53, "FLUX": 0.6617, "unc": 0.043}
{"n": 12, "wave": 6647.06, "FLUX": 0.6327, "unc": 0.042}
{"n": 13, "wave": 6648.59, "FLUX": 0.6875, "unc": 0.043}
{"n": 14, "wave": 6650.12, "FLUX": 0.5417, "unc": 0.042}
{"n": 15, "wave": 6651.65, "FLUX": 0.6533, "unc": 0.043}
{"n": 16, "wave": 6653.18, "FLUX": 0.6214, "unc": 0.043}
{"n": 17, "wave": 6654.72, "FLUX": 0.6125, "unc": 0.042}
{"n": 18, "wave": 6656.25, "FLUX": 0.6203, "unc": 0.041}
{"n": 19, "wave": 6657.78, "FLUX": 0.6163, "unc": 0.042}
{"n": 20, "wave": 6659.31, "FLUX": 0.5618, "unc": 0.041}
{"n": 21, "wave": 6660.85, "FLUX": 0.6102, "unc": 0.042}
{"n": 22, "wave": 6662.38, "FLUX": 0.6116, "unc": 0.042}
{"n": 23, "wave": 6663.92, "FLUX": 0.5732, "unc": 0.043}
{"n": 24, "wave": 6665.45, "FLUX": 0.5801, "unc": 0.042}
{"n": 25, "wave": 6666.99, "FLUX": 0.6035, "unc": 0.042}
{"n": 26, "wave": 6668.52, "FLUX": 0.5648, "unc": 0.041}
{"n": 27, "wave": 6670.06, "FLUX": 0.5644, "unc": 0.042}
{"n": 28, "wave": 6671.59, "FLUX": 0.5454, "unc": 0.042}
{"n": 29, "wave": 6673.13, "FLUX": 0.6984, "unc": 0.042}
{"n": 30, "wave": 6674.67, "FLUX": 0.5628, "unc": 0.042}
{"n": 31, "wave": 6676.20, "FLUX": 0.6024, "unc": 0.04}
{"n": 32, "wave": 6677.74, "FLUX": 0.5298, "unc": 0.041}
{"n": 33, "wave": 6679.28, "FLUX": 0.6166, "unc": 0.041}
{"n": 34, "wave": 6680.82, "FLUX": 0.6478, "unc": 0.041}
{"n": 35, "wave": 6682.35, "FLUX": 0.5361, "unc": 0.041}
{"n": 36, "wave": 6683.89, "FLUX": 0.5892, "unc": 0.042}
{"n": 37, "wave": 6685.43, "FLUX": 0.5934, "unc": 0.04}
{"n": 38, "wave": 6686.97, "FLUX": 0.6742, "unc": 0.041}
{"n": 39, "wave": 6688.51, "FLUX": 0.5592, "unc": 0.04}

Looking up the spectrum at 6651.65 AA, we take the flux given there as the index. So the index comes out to 0.6533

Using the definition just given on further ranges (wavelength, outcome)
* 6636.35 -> 0.5715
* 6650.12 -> 0.5417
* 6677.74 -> 0.5298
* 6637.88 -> 0.6884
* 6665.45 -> 0.5801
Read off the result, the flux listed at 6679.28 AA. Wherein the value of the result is 0.6166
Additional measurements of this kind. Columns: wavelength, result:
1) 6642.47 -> 0.6478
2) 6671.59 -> 0.5454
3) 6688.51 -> 0.5592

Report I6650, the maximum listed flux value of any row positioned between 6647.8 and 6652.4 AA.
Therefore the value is 0.6875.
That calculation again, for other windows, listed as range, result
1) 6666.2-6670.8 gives 0.6035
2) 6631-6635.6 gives 0.6727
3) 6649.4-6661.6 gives 0.6533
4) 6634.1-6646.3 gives 0.6884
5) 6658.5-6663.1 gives 0.6116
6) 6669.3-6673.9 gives 0.6984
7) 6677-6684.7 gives 0.6478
